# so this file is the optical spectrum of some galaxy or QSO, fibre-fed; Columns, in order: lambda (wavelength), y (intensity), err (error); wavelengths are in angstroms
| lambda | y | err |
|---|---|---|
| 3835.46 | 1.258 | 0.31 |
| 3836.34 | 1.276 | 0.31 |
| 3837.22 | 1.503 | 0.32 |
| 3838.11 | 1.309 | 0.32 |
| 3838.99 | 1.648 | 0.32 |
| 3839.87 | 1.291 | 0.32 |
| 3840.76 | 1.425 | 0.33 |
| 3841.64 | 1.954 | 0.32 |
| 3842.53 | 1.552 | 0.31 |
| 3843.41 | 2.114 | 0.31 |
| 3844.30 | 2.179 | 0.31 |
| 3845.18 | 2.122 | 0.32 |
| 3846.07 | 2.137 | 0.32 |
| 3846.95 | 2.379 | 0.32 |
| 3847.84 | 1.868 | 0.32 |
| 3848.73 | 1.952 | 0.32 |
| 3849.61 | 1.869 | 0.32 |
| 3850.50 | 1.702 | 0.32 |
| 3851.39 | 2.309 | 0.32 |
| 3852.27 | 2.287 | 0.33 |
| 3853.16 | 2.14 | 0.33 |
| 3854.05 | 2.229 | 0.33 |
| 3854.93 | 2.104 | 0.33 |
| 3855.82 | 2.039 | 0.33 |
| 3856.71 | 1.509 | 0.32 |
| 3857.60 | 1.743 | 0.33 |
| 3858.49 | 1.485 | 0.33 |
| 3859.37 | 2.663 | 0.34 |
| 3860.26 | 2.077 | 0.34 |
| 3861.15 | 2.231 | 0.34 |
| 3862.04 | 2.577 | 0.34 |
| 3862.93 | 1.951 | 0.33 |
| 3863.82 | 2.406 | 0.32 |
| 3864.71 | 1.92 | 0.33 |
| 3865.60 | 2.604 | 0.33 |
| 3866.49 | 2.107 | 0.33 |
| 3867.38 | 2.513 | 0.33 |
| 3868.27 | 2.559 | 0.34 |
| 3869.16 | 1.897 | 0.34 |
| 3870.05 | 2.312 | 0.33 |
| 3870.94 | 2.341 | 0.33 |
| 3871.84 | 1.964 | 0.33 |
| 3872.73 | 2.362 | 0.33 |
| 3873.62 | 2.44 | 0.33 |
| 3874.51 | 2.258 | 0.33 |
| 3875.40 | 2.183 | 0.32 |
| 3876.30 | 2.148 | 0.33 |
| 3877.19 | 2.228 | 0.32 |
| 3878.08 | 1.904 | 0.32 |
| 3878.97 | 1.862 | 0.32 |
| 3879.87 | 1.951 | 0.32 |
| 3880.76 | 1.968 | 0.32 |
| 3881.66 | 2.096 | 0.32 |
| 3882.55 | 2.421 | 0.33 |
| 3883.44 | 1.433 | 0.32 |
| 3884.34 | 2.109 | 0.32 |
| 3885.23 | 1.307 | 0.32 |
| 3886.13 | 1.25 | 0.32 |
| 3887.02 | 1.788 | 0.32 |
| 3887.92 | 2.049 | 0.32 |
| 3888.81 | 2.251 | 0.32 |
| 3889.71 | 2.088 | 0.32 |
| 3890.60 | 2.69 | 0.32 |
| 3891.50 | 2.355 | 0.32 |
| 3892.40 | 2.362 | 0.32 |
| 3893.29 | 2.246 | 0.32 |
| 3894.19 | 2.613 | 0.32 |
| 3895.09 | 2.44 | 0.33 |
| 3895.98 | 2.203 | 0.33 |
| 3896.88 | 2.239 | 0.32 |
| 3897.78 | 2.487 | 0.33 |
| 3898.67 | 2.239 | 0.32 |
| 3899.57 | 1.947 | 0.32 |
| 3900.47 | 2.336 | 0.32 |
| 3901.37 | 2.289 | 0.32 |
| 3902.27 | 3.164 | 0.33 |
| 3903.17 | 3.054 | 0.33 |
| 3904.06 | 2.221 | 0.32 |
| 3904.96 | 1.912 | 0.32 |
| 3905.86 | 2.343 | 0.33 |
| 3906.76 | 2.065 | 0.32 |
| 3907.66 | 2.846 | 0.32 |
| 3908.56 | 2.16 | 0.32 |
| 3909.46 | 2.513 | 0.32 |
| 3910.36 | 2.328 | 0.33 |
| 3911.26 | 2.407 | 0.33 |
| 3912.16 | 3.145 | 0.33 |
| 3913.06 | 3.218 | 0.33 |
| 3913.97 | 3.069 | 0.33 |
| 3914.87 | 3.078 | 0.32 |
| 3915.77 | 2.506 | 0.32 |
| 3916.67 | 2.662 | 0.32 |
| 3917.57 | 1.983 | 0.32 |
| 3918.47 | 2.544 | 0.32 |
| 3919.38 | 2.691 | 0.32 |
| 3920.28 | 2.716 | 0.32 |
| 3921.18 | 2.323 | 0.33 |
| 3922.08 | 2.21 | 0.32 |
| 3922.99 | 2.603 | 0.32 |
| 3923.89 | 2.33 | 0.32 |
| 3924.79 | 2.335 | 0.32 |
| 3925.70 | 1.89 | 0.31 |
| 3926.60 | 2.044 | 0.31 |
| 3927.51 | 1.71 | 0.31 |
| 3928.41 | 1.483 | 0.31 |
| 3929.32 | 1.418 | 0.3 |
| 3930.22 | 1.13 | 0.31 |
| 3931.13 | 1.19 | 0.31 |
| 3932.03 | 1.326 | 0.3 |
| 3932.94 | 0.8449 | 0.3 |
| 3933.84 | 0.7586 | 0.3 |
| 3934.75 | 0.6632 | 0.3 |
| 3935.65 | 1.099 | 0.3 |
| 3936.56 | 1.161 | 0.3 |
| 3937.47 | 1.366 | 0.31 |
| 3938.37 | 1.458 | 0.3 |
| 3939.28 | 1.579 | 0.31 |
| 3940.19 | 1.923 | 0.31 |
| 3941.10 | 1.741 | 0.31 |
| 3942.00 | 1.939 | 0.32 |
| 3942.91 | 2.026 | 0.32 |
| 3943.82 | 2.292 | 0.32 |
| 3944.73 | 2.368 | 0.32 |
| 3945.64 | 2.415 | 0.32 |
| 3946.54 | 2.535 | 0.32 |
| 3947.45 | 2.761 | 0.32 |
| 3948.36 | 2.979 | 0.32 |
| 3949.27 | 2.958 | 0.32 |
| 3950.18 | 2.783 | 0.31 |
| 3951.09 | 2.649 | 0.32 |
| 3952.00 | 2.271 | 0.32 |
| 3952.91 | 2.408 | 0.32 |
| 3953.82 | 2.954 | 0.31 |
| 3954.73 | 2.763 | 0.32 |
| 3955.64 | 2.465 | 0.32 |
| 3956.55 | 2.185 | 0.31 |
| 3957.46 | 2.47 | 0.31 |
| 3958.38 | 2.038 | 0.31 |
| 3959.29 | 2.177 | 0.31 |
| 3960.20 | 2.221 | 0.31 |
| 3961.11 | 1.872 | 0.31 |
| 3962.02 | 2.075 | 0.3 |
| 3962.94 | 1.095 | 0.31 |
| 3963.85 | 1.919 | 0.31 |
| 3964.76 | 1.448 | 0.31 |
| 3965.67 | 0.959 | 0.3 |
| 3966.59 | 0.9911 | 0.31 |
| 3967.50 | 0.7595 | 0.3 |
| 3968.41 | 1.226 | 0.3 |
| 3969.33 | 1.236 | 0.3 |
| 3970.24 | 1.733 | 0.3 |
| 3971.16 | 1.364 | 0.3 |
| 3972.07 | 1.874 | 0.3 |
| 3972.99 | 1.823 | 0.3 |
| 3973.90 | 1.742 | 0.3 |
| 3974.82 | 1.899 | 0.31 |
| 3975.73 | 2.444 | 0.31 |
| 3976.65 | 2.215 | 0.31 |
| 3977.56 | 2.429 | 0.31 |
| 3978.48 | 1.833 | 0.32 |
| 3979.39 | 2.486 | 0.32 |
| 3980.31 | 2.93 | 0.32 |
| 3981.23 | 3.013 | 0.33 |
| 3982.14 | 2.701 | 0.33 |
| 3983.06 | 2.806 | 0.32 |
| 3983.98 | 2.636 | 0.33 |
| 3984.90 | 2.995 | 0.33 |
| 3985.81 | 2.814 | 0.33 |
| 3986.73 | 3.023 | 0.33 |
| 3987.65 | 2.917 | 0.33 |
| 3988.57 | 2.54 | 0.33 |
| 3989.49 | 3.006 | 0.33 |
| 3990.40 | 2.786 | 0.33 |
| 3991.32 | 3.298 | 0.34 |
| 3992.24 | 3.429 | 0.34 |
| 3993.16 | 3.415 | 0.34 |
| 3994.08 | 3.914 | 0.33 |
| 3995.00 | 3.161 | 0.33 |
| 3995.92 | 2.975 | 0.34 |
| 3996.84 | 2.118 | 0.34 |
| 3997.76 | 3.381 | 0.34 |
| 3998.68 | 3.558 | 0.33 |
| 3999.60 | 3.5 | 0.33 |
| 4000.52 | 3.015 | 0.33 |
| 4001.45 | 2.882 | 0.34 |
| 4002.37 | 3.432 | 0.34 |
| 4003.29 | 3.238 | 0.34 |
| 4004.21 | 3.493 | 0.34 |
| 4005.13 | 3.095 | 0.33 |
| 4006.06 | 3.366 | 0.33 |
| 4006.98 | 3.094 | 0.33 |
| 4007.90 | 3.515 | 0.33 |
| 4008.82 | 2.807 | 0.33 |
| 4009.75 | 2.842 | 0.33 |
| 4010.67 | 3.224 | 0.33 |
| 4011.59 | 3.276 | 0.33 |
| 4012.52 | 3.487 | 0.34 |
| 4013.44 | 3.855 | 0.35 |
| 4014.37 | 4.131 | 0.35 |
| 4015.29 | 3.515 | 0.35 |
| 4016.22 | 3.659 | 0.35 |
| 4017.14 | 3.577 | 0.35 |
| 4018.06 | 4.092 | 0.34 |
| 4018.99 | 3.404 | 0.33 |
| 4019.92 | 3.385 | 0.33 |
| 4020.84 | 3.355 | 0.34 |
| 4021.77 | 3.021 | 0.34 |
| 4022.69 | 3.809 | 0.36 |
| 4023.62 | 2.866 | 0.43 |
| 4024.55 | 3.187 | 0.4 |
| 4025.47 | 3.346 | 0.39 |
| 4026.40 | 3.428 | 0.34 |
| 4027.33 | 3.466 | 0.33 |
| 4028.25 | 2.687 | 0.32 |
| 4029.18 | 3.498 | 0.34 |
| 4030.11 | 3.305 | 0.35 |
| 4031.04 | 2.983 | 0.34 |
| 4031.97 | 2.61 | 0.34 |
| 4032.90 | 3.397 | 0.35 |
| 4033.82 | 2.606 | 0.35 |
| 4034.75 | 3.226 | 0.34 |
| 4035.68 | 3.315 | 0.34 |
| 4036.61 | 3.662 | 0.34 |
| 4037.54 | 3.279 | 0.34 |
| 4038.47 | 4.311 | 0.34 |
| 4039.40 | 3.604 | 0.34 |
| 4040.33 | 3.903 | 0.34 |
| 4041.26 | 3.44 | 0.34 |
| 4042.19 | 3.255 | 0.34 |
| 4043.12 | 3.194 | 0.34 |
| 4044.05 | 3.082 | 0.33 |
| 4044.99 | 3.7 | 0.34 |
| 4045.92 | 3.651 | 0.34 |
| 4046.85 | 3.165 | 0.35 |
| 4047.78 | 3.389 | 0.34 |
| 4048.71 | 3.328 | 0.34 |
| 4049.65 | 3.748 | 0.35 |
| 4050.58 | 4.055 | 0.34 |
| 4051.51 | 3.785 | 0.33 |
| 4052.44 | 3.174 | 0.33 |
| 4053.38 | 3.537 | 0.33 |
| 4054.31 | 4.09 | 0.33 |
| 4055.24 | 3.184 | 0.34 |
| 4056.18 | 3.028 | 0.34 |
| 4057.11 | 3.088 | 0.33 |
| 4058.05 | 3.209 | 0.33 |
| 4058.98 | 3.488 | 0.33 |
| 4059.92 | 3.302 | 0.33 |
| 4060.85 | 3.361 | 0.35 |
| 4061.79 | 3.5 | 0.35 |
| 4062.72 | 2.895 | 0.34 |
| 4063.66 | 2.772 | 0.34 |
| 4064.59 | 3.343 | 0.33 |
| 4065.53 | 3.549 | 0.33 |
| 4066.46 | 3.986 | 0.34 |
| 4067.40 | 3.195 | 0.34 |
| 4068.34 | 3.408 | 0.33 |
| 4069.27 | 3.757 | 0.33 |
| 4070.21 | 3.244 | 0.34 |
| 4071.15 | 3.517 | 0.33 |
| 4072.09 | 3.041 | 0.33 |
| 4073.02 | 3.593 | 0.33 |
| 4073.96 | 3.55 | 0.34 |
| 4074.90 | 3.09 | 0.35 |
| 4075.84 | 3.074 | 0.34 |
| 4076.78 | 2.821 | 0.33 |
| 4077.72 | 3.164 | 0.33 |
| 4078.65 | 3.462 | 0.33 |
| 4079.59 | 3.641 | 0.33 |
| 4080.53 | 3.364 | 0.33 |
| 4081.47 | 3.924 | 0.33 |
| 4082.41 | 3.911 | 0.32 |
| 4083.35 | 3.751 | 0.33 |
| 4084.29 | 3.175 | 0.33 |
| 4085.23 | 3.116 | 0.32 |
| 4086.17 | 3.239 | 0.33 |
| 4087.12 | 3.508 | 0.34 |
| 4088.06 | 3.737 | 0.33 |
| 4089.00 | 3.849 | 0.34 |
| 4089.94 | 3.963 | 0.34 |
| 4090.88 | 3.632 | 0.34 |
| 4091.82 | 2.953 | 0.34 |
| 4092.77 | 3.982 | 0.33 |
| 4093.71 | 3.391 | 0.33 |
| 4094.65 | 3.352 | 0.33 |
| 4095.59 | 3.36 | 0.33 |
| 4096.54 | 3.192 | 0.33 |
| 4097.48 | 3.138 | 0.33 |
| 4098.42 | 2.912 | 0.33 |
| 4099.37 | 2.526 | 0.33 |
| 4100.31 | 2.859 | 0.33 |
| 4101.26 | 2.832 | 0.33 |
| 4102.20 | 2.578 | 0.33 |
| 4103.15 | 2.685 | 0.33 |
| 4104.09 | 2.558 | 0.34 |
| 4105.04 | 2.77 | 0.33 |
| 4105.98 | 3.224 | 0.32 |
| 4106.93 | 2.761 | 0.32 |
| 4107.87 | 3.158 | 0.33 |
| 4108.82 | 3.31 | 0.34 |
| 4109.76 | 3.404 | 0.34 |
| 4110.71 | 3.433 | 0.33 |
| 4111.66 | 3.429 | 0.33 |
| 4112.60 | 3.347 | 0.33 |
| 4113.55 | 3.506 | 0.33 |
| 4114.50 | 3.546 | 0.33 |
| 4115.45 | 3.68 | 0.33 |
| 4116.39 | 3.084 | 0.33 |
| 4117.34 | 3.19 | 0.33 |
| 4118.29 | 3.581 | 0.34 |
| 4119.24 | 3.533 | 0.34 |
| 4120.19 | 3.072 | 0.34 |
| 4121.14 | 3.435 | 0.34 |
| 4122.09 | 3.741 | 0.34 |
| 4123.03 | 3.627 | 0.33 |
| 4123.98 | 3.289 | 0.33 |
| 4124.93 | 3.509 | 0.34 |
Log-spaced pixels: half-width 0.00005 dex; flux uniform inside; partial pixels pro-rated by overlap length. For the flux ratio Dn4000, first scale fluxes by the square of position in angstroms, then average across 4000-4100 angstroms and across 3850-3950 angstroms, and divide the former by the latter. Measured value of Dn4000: 1.7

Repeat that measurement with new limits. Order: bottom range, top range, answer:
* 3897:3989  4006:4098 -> 1.66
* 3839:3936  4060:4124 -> 1.73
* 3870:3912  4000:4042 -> 1.61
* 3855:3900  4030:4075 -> 1.73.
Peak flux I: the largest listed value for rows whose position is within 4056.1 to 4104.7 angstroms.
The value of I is 3.986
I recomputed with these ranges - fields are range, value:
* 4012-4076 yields 4.311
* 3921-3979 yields 2.979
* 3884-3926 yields 3.218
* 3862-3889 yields 2.604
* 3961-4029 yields 4.131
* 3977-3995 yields 3.914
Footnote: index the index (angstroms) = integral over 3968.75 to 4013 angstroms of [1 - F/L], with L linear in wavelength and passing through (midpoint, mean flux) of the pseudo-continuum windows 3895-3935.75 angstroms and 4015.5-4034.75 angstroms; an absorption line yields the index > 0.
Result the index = 2.3 angstroms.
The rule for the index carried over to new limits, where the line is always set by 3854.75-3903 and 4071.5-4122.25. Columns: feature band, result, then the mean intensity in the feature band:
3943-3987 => 6.8 angstroms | 2.2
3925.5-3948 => 7.5 angstroms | 1.65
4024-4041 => -2.1 angstroms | 3.32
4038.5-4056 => -2.8 angstroms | 3.53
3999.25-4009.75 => -1.4 angstroms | 3.2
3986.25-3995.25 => -1.3 angstroms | 3.15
